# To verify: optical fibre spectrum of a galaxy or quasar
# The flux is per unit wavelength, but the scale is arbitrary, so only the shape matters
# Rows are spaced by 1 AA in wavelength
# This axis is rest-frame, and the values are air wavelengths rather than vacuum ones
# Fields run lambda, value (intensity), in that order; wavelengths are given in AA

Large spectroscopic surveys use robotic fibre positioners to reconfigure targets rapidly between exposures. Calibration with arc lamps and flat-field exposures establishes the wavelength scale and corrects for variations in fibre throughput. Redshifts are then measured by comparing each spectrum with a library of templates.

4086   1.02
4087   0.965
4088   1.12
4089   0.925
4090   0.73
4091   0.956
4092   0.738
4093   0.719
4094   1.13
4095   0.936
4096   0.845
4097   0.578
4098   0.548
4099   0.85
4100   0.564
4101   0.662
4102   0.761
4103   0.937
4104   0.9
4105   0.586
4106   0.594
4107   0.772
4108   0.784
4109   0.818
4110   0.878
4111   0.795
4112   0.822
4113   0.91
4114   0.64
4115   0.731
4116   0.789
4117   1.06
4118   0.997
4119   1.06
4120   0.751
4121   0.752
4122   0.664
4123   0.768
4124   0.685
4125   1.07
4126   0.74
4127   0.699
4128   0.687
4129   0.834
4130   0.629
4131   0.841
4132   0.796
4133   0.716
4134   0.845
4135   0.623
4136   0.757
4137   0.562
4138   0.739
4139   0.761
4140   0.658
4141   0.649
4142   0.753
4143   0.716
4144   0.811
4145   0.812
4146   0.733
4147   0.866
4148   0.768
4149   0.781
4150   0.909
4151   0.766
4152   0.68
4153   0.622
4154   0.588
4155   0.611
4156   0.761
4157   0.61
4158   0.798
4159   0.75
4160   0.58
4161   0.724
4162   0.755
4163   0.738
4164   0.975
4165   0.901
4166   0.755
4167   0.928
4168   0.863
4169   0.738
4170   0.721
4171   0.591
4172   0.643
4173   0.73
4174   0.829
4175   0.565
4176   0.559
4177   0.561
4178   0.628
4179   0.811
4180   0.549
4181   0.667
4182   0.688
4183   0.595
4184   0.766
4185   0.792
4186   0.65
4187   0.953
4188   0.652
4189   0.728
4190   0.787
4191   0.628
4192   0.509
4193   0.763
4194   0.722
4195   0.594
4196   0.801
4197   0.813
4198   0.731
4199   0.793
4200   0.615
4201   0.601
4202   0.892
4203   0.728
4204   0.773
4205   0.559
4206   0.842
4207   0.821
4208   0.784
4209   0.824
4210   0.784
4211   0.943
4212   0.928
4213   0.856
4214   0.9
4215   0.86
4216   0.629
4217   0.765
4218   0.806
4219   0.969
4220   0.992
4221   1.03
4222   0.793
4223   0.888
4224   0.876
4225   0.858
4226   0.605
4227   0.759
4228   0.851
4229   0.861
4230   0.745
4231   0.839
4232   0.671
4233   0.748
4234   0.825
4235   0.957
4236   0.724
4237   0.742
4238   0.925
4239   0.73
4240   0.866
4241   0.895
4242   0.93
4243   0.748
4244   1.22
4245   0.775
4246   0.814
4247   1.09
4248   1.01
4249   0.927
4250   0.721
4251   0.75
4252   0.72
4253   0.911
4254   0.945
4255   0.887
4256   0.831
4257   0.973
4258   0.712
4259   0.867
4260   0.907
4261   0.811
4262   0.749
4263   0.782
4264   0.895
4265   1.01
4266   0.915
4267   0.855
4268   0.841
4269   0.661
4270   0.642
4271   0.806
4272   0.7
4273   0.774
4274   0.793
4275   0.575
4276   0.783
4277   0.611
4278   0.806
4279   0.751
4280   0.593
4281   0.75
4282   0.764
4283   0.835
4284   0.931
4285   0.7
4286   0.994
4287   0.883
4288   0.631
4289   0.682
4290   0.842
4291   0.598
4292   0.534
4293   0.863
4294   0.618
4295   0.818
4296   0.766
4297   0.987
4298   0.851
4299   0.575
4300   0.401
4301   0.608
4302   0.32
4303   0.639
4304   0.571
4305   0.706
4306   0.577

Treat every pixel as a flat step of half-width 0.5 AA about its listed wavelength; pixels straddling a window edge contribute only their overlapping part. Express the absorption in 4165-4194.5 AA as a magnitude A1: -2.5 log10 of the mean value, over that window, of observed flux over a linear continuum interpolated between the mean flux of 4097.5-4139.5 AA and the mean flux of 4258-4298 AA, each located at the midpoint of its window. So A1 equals 0.10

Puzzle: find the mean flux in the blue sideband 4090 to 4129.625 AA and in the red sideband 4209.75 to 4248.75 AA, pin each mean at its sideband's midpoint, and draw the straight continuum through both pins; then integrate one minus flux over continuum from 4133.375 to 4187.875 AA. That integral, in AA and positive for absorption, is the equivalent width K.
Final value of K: 6.2 AA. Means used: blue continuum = 0.794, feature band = 0.725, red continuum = 0.852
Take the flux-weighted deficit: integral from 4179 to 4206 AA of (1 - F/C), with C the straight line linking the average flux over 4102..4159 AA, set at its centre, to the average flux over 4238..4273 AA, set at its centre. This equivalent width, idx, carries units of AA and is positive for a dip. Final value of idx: 3.3 AA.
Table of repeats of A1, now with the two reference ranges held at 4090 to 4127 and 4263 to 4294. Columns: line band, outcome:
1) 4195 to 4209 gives 0.05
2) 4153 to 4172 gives 0.07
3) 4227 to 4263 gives -0.10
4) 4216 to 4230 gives -0.08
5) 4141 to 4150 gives 0.01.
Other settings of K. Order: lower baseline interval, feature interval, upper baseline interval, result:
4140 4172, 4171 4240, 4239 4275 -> 2.97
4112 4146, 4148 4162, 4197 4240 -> 1.30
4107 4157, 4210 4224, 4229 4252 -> -0.71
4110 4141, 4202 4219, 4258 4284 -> -0.61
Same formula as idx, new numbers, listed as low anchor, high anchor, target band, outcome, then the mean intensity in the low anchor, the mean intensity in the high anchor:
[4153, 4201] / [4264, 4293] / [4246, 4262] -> -2.44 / 0.711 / 0.763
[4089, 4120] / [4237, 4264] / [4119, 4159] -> 3.67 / 0.804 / 0.863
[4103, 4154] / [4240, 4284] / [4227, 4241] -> 0.08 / 0.771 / 0.823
